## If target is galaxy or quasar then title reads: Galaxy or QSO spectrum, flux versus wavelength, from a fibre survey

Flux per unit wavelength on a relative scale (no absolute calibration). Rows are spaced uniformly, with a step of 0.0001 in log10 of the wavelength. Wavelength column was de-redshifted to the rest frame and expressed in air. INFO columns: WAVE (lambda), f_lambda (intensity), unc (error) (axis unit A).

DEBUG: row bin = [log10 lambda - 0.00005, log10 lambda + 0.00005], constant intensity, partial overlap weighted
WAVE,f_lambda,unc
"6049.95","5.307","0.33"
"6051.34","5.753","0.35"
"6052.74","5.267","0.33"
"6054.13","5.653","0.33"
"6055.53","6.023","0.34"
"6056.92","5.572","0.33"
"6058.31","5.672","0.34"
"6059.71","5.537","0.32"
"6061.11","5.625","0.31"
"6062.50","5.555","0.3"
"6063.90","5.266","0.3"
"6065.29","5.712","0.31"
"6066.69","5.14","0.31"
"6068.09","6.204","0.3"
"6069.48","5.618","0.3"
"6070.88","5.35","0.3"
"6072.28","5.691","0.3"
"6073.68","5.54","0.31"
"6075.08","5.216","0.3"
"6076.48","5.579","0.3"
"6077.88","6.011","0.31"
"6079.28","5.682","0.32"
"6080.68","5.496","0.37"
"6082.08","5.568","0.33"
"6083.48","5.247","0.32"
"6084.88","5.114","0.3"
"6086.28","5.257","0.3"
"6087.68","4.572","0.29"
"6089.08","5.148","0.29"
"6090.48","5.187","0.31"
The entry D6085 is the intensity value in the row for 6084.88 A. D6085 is 5.114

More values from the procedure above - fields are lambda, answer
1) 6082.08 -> 5.568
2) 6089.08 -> 5.148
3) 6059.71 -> 5.537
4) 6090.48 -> 5.187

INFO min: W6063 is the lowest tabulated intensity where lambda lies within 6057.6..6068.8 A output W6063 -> 5.14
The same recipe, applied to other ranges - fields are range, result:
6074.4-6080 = 5.216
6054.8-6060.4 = 5.537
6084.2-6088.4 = 4.572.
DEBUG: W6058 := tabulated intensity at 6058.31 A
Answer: 5.672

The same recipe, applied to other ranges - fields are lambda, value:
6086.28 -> 5.257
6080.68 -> 5.496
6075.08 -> 5.216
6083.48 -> 5.247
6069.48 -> 5.618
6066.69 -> 5.14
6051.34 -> 5.753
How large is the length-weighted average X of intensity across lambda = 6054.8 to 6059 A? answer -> 5.76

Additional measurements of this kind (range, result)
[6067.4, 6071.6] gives 5.73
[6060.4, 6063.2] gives 5.59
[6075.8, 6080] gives 5.76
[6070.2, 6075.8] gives 5.44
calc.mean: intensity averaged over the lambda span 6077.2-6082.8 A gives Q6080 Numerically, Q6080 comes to 5.69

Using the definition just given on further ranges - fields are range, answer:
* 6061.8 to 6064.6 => 5.43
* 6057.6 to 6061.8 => 5.61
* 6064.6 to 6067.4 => 5.42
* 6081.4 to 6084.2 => 5.41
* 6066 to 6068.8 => 5.68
